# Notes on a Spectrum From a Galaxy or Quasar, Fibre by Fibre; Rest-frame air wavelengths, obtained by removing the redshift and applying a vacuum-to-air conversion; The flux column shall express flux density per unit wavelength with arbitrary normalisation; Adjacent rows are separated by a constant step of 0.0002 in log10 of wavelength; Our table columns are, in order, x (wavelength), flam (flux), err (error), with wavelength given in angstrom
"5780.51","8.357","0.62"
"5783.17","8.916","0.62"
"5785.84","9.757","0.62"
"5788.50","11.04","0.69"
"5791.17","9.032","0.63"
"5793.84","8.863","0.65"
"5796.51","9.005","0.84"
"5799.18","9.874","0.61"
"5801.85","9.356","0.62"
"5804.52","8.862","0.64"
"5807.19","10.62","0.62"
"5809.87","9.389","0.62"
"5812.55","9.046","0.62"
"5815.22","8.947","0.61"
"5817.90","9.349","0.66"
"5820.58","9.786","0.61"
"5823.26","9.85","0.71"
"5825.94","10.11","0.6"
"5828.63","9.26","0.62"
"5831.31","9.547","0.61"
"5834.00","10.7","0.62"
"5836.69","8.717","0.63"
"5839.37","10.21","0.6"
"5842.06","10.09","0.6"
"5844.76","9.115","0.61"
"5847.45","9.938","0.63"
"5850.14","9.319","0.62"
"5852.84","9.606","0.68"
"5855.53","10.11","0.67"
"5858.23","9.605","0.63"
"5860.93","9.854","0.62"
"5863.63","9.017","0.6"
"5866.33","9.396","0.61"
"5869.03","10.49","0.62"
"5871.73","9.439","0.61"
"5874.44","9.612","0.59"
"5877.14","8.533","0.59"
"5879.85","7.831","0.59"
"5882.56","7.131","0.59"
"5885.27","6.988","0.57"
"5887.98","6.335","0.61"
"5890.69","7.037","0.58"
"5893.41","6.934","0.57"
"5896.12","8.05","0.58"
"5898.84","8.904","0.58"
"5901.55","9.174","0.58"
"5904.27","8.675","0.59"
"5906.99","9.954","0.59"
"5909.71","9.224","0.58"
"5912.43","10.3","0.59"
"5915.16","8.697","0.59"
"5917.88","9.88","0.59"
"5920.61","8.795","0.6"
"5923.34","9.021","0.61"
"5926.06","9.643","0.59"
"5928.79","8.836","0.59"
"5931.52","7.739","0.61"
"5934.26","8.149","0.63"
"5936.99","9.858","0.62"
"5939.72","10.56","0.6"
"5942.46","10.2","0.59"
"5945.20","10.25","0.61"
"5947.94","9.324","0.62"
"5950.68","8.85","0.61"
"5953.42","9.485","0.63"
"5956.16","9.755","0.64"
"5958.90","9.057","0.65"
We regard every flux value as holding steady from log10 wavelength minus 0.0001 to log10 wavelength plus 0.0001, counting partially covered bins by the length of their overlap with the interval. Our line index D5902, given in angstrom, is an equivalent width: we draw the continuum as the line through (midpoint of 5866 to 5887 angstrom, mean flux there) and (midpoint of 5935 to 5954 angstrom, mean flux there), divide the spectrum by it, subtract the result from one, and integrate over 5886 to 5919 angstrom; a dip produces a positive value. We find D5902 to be 1.8 angstrom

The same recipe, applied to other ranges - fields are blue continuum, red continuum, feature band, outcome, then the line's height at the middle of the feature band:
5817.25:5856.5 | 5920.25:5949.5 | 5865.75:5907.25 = 5.11 angstrom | 9.52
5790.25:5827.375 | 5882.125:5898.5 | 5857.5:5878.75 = -4.54 angstrom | 7.8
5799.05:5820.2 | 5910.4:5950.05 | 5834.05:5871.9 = -1.12 angstrom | 9.4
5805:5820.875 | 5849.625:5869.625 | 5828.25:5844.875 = -0.28 angstrom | 9.57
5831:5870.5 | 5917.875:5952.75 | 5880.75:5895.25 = 3.92 angstrom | 9.53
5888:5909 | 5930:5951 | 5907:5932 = -1.12 angstrom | 8.84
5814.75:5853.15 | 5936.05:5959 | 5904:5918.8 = 0.32 angstrom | 9.71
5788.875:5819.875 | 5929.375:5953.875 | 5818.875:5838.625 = -0.75 angstrom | 9.36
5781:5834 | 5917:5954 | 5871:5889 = 2.76 angstrom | 9.4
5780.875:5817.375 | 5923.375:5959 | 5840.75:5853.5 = -0.30 angstrom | 9.39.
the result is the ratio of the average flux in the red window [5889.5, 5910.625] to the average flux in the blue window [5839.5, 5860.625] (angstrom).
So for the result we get 0.87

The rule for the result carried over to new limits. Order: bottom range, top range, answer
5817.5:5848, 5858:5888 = 0.90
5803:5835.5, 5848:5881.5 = 0.98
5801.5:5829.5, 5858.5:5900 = 0.88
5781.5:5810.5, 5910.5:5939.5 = 0.96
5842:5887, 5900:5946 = 1.02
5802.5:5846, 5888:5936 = 0.91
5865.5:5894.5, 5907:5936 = 1.12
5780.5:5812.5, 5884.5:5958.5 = 0.95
